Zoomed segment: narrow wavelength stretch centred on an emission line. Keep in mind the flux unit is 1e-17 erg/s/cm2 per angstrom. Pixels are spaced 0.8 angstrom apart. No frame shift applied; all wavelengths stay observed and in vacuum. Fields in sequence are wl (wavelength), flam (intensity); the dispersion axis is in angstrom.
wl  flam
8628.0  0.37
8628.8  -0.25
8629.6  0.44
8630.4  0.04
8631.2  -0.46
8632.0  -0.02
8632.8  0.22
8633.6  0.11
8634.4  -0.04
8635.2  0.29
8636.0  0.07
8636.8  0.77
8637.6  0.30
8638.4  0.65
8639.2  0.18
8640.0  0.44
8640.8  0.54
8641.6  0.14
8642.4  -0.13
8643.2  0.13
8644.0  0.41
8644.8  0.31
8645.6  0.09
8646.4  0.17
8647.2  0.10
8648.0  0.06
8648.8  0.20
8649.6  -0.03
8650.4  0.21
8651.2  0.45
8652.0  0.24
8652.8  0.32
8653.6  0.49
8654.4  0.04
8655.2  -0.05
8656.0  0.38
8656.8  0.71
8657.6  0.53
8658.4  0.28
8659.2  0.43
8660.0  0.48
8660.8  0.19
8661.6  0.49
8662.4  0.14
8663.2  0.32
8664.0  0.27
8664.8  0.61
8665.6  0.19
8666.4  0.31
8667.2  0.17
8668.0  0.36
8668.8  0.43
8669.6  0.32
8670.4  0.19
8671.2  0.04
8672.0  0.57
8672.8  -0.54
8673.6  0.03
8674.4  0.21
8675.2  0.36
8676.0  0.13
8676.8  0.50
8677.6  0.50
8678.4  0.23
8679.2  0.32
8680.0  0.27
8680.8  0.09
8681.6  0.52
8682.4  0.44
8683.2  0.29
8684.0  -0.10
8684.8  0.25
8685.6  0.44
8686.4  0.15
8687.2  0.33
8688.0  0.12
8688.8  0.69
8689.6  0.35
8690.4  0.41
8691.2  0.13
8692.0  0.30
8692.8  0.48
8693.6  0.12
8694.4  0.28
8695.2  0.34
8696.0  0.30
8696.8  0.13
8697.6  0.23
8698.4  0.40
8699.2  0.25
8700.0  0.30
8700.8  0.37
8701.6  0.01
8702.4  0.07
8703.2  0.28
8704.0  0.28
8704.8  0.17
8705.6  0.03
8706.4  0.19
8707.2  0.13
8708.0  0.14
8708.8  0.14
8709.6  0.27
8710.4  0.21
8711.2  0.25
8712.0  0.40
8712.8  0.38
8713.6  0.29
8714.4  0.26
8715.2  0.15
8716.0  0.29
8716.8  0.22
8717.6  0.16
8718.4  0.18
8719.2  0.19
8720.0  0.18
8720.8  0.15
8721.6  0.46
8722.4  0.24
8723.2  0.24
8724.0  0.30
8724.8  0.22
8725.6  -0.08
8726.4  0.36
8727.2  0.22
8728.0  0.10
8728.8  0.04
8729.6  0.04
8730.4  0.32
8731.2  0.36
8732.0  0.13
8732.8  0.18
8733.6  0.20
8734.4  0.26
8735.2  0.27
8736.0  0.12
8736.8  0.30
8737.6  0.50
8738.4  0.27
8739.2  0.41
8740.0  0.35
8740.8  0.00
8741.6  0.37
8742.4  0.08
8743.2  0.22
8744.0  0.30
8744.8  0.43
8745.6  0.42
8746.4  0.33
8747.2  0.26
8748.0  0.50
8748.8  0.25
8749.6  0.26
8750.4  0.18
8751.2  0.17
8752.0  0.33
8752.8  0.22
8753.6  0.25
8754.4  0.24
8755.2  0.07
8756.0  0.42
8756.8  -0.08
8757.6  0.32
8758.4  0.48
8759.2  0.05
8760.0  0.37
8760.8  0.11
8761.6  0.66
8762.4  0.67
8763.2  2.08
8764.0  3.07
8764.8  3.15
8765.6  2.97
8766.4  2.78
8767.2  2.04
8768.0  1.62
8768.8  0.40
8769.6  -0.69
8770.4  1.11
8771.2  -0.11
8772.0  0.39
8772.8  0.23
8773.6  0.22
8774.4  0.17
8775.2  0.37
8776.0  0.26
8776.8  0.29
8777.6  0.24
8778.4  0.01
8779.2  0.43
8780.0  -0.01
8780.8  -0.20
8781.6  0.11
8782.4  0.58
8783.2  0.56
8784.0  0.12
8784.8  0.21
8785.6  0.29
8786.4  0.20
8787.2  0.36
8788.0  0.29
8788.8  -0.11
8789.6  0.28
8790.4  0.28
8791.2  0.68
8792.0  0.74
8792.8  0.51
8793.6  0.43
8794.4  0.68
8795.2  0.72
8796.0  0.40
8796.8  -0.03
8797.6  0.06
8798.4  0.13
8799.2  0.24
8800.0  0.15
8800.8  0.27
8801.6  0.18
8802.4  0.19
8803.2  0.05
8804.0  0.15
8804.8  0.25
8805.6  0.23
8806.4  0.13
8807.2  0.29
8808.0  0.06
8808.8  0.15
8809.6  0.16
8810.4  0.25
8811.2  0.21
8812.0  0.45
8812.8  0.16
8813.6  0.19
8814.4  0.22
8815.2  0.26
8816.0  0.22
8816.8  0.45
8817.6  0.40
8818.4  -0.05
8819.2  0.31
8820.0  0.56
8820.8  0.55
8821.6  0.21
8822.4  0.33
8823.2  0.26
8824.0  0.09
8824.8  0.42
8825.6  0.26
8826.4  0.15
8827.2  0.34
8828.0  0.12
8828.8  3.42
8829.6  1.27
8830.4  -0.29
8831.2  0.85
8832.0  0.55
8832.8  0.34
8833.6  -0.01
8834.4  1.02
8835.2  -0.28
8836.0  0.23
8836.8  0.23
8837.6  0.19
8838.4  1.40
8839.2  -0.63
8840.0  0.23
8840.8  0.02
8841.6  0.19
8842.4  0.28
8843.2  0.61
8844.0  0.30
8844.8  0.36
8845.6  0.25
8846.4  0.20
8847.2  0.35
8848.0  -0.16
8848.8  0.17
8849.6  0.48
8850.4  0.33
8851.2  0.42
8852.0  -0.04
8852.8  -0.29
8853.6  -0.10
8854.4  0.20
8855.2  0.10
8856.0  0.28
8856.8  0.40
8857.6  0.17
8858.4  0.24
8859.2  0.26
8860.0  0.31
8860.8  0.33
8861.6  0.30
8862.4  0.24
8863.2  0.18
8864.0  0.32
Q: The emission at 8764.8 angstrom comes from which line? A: Halpha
